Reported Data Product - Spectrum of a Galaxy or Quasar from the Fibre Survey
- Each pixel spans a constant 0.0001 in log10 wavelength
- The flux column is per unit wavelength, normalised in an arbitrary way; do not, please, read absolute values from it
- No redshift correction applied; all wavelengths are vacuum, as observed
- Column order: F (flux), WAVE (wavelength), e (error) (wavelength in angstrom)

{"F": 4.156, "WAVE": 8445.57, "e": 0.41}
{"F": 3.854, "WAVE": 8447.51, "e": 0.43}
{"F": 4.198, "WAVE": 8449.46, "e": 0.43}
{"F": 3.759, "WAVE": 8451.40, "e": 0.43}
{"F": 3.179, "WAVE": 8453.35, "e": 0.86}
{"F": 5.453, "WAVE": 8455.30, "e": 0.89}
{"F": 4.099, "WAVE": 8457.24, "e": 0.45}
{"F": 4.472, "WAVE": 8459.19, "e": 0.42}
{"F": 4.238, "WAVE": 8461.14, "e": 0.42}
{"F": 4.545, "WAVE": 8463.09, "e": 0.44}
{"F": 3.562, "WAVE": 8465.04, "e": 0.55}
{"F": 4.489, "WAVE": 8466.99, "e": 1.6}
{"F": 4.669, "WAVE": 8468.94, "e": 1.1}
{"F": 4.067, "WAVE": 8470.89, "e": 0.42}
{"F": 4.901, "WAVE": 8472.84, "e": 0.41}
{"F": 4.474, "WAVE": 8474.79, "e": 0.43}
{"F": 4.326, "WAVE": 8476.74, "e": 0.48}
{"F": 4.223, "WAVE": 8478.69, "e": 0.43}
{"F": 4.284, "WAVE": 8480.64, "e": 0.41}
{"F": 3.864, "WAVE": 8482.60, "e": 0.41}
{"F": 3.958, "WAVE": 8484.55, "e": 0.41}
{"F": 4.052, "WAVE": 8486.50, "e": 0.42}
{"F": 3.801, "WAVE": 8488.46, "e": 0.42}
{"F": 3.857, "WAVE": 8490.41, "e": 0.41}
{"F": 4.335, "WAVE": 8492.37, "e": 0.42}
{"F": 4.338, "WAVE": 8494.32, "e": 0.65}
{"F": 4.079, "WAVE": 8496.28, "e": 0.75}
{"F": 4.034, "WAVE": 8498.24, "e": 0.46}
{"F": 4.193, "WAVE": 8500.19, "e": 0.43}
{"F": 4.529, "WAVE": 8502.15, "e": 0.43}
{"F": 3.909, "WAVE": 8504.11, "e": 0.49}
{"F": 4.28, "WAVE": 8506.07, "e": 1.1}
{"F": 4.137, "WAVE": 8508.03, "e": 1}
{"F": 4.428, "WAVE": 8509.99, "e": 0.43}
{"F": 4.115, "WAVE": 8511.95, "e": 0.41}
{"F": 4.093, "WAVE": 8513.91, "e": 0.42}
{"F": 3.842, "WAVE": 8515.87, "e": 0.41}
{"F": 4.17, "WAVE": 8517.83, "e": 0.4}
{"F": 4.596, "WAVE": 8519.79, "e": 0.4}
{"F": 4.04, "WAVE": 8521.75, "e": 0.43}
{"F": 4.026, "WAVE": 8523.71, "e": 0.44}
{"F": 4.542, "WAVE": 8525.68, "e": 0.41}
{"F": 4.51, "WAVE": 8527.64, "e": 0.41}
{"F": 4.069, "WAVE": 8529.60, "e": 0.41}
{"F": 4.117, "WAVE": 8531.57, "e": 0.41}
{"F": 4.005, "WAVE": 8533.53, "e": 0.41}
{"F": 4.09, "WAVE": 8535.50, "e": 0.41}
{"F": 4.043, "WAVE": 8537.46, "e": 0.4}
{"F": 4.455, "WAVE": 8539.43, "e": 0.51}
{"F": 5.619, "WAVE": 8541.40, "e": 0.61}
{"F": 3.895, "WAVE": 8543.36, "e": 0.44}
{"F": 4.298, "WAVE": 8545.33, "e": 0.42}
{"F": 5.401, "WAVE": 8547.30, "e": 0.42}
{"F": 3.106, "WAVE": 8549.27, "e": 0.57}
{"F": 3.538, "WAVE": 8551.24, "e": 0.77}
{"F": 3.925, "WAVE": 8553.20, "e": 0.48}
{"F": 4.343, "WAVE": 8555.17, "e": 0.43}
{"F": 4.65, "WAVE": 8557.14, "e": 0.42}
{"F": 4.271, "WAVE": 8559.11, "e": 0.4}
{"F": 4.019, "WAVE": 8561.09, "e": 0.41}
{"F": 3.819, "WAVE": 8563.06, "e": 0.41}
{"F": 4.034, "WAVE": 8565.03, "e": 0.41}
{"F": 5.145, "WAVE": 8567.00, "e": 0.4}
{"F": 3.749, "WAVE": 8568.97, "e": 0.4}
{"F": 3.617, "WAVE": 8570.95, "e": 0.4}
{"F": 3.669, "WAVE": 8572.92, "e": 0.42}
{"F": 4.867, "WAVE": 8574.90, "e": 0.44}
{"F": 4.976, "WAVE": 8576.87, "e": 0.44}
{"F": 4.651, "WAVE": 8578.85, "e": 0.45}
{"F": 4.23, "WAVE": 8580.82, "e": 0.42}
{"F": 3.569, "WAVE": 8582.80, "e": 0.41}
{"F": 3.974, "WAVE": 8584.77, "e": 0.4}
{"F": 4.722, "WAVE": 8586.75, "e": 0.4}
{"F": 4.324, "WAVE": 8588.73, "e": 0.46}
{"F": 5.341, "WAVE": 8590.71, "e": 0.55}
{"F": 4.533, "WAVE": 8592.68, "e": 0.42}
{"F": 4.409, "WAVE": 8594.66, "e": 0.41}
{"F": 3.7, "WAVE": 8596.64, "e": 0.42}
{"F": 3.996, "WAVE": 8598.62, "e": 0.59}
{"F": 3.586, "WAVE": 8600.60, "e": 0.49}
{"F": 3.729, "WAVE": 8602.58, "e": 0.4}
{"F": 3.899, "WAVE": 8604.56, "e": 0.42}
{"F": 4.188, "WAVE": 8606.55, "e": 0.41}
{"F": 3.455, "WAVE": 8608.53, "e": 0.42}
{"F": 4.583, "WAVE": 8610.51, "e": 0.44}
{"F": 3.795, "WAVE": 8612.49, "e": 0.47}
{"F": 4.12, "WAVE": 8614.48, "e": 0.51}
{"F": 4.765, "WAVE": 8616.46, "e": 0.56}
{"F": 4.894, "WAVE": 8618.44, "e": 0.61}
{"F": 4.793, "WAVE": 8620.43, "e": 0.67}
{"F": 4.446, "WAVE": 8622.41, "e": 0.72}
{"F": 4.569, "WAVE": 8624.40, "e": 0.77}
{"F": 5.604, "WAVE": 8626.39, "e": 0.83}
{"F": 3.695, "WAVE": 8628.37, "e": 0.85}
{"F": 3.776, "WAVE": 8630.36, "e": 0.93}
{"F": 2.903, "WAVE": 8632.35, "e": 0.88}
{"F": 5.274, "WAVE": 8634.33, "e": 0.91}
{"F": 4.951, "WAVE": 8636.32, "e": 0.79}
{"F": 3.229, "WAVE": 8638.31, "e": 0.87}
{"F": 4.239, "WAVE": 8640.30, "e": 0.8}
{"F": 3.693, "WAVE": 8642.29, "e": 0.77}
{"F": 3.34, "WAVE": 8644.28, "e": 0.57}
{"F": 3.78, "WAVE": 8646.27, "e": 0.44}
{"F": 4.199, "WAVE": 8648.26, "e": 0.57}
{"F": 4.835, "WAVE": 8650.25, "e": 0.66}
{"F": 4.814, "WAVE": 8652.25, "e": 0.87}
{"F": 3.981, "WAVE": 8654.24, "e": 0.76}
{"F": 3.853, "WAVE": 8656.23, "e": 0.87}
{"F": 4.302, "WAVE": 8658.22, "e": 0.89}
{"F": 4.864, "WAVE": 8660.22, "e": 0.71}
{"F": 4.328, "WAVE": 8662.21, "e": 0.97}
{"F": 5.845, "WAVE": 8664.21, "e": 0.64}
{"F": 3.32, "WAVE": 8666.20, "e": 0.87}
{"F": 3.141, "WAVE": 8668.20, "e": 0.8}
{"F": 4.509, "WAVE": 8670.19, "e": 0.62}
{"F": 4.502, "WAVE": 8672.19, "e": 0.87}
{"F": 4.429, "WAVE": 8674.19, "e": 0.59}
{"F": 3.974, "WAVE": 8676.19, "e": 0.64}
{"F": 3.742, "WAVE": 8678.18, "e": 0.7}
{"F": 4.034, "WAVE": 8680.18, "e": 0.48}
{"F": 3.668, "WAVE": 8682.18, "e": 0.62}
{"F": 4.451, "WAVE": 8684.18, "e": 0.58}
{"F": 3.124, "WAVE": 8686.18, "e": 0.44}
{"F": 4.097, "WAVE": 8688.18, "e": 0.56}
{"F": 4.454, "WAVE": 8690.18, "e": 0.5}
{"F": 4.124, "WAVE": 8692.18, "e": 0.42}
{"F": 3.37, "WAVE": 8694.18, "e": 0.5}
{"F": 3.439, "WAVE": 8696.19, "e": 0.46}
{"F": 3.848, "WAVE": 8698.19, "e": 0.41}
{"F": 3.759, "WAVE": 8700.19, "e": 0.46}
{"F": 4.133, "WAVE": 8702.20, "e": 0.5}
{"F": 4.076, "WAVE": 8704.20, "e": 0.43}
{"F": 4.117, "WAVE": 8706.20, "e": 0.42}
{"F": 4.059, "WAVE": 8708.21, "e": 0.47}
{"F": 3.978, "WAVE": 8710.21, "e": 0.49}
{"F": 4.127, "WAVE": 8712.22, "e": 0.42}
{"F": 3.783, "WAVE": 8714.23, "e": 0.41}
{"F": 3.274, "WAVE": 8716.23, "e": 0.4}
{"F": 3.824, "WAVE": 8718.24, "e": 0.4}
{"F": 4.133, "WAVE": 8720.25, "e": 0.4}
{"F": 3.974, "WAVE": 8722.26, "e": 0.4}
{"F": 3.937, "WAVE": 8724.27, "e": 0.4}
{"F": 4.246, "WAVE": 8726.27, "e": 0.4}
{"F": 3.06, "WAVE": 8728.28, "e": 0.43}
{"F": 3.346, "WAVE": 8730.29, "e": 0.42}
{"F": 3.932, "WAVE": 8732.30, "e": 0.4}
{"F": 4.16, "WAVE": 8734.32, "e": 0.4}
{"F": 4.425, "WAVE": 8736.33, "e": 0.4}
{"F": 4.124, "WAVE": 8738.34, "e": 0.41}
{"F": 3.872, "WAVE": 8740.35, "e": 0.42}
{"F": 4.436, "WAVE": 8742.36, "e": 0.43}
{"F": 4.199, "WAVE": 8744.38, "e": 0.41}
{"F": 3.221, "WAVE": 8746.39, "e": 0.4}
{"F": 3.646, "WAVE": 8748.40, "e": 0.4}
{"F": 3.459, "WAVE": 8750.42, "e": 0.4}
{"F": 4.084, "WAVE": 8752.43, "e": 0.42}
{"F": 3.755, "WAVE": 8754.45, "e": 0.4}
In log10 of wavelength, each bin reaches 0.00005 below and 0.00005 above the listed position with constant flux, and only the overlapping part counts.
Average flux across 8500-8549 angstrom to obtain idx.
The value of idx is 4.28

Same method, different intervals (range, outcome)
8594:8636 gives 4.21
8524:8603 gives 4.24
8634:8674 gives 4.24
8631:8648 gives 3.94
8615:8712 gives 4.15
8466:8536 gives 4.21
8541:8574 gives 4.16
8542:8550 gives 4.28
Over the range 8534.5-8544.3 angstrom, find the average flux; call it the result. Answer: 4.42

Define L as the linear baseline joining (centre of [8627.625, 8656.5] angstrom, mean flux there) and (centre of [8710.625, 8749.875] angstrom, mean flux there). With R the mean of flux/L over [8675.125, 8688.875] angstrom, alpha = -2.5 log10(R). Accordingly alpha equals 0.028 mag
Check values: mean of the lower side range 4.05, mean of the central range 3.87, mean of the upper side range 3.88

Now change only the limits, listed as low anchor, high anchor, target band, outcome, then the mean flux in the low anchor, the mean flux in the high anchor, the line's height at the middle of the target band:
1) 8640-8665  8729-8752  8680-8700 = 0.08 mag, 4.3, 3.89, 4.13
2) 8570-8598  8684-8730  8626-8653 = 0.00 mag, 4.32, 3.87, 4.12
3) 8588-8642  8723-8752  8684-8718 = 0.03 mag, 4.24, 3.87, 3.98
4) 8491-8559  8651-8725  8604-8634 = -0.04 mag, 4.23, 4.04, 4.12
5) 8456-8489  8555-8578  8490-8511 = 0.01 mag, 4.25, 4.26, 4.26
